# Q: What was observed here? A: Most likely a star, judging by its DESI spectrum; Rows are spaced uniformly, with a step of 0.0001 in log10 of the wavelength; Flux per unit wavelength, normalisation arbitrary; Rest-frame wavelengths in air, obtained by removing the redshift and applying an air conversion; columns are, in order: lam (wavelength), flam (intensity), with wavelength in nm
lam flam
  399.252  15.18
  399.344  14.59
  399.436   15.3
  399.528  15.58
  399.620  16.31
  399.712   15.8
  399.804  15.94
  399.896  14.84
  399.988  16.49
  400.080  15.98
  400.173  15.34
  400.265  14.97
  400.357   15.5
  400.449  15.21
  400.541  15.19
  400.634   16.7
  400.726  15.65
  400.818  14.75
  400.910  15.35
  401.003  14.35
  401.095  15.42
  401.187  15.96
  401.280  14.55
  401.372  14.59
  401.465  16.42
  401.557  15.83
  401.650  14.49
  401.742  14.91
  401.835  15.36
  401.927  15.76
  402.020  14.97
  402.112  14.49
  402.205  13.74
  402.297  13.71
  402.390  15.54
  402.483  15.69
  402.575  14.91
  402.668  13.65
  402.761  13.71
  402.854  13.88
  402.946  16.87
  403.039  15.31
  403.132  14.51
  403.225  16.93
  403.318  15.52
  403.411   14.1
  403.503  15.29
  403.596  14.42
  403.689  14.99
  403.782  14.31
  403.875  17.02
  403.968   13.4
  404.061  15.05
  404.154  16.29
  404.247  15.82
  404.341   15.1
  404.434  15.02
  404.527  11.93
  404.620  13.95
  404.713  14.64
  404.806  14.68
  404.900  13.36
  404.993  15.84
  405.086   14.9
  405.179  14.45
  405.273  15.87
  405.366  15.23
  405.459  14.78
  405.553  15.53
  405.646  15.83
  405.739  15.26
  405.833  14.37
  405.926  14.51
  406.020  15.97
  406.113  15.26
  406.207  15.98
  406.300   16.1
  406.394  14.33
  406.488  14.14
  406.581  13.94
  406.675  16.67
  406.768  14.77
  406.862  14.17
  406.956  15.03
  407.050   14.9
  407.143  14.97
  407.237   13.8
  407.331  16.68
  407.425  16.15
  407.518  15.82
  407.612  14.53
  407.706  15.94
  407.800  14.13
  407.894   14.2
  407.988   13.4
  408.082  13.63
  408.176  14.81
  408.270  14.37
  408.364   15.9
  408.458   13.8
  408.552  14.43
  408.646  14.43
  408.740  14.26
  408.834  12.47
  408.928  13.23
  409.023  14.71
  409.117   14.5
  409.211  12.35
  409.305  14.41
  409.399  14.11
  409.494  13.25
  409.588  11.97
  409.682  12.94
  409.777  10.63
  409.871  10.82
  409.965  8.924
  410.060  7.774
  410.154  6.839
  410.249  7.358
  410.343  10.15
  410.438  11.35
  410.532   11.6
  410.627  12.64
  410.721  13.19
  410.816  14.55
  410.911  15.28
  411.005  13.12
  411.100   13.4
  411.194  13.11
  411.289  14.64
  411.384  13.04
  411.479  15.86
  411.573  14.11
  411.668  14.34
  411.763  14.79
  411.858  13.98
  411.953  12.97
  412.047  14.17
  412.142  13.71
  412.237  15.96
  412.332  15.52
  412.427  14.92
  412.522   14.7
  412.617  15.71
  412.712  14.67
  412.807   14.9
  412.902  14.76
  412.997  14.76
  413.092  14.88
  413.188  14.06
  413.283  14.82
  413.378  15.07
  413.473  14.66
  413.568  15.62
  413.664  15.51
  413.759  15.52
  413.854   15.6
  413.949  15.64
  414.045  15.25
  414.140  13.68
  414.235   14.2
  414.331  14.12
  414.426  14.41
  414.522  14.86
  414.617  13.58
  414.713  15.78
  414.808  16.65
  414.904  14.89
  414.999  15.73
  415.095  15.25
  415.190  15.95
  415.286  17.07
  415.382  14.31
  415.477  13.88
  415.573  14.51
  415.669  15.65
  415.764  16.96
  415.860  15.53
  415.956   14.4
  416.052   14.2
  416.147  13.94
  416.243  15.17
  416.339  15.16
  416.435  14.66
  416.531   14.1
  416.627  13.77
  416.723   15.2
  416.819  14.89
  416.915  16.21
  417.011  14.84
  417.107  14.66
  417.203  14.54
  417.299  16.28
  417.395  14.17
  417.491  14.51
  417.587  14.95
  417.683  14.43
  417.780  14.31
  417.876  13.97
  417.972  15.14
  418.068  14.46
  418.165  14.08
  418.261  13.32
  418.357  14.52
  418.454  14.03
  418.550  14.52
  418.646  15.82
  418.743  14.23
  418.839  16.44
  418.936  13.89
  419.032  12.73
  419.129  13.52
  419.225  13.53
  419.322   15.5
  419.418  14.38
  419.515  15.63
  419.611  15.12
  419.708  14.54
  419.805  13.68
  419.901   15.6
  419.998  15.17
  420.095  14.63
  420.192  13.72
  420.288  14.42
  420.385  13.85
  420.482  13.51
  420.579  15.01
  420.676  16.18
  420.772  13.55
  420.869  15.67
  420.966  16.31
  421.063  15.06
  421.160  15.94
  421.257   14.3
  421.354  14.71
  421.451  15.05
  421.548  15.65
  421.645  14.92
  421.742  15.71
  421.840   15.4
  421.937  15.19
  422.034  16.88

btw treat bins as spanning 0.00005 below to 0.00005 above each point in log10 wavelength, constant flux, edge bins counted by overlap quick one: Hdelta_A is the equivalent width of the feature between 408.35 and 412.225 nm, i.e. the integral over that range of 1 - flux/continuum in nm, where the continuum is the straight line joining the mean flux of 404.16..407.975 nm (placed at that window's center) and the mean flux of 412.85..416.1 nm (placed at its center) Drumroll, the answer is 0.542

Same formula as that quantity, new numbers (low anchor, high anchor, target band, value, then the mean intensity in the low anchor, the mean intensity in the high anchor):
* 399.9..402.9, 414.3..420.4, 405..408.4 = -0.01 nm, 15.1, 14.8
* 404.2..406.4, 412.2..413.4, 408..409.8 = 0.15 nm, 15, 15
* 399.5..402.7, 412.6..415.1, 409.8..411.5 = 0.37 nm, 15.3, 15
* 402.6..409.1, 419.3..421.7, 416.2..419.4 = 0.06 nm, 14.8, 14.9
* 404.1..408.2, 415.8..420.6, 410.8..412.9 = 0.05 nm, 14.9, 14.6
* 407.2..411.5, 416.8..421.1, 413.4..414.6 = -0.08 nm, 13.2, 14.7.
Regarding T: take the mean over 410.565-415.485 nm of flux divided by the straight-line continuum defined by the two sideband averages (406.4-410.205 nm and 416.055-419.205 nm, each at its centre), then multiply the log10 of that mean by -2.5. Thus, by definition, -0.04 mag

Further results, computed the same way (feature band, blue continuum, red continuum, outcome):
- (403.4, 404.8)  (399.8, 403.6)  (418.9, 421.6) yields 0.02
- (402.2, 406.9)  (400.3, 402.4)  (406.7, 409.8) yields -0.02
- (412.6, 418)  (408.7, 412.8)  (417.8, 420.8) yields -0.08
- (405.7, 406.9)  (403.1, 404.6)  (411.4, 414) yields -0.01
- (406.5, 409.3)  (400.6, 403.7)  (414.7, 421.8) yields 0.03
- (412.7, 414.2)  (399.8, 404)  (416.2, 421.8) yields -0.01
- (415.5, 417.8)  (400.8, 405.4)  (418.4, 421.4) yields -0.01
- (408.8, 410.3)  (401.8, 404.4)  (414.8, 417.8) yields 0.28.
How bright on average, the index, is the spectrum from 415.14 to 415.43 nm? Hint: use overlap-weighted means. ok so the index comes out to 15.8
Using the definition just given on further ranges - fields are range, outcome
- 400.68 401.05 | 15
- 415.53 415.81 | 15.7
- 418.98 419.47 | 13.9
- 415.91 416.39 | 14.6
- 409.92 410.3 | 7.74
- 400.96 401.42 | 15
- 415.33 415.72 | 14.7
